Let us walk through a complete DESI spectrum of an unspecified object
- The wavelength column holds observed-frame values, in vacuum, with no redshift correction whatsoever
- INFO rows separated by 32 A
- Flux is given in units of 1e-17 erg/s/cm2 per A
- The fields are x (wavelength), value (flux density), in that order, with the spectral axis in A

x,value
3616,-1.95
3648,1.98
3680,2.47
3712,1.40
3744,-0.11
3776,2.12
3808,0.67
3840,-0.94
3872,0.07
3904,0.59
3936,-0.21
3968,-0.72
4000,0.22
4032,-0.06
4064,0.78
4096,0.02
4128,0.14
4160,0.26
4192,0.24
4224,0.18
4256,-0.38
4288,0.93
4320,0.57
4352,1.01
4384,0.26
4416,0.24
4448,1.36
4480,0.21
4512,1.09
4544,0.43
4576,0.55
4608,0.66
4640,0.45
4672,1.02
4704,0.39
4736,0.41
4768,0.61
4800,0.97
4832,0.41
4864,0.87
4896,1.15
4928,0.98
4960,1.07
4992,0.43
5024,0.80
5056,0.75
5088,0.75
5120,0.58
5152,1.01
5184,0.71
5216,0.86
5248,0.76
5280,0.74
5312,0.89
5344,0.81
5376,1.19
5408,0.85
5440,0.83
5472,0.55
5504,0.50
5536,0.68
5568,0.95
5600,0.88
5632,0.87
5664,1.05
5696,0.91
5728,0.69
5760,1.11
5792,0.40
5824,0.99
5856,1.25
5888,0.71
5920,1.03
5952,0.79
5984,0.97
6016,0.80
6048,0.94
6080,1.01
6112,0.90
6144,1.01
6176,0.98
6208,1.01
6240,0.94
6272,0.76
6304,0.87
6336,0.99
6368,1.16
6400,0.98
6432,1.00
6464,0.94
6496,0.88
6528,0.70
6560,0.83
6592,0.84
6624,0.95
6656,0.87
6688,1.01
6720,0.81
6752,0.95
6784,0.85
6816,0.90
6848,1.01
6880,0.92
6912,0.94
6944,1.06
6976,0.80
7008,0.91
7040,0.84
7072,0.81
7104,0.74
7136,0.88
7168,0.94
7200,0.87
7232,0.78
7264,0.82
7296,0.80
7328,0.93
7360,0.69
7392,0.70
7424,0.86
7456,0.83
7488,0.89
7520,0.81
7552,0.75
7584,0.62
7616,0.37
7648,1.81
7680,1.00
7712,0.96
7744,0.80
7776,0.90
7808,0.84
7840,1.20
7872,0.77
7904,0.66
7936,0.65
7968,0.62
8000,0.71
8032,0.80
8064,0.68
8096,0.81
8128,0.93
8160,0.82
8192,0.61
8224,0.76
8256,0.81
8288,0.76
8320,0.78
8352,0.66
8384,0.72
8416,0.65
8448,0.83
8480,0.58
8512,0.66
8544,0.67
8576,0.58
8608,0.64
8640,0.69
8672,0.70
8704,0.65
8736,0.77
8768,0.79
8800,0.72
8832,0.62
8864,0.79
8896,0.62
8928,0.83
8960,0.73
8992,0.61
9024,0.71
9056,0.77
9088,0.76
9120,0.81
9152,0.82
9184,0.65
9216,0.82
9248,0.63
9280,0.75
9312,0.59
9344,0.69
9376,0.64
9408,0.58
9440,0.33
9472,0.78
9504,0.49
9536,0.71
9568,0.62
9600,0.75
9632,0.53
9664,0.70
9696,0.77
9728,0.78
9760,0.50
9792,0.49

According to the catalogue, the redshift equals 0.17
